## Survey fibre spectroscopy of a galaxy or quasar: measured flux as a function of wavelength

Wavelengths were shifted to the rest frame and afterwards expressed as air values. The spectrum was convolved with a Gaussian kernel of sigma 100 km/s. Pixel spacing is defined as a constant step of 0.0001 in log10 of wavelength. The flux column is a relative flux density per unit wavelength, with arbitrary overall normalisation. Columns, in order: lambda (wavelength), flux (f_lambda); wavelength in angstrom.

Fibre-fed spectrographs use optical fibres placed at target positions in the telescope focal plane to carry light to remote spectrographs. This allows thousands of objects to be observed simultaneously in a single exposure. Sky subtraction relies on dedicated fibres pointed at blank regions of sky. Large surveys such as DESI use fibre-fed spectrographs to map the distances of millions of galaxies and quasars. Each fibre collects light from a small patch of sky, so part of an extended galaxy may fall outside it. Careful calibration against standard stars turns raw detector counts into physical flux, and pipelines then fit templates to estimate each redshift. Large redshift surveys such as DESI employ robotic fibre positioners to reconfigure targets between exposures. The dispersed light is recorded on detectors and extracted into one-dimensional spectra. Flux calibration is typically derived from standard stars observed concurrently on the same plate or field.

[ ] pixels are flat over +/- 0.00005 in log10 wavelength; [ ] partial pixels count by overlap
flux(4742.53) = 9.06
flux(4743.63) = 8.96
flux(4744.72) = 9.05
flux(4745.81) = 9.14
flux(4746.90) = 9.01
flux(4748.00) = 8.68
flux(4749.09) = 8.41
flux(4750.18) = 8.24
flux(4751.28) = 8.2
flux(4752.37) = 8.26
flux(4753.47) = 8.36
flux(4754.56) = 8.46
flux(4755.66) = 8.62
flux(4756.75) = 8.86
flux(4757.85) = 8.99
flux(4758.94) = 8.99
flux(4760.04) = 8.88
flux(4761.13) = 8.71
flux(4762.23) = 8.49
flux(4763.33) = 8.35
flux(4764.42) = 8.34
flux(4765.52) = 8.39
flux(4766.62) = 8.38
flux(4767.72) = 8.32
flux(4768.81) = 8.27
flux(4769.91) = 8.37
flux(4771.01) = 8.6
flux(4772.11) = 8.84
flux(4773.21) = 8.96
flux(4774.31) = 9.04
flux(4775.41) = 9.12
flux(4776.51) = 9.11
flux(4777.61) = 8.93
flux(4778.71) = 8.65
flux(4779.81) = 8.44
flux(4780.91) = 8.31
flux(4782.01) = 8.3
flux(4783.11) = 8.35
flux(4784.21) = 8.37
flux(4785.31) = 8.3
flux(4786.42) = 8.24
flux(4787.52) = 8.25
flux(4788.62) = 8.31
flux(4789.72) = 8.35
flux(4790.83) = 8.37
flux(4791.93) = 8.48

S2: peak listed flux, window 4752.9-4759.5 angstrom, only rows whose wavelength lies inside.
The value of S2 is 8.99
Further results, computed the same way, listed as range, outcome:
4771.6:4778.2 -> 9.12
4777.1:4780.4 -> 8.93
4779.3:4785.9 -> 8.44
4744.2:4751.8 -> 9.14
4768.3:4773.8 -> 8.96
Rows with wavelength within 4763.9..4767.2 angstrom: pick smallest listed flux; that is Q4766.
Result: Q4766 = 8.34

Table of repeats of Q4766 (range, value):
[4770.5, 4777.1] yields 8.6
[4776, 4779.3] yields 8.65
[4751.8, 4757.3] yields 8.26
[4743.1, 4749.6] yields 8.41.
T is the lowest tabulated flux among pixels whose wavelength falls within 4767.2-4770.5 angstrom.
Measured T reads 8.27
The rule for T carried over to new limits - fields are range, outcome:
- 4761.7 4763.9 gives 8.35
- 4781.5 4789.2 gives 8.24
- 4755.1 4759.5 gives 8.62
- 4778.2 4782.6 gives 8.3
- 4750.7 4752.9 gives 8.2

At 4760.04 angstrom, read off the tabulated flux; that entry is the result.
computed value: 8.88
